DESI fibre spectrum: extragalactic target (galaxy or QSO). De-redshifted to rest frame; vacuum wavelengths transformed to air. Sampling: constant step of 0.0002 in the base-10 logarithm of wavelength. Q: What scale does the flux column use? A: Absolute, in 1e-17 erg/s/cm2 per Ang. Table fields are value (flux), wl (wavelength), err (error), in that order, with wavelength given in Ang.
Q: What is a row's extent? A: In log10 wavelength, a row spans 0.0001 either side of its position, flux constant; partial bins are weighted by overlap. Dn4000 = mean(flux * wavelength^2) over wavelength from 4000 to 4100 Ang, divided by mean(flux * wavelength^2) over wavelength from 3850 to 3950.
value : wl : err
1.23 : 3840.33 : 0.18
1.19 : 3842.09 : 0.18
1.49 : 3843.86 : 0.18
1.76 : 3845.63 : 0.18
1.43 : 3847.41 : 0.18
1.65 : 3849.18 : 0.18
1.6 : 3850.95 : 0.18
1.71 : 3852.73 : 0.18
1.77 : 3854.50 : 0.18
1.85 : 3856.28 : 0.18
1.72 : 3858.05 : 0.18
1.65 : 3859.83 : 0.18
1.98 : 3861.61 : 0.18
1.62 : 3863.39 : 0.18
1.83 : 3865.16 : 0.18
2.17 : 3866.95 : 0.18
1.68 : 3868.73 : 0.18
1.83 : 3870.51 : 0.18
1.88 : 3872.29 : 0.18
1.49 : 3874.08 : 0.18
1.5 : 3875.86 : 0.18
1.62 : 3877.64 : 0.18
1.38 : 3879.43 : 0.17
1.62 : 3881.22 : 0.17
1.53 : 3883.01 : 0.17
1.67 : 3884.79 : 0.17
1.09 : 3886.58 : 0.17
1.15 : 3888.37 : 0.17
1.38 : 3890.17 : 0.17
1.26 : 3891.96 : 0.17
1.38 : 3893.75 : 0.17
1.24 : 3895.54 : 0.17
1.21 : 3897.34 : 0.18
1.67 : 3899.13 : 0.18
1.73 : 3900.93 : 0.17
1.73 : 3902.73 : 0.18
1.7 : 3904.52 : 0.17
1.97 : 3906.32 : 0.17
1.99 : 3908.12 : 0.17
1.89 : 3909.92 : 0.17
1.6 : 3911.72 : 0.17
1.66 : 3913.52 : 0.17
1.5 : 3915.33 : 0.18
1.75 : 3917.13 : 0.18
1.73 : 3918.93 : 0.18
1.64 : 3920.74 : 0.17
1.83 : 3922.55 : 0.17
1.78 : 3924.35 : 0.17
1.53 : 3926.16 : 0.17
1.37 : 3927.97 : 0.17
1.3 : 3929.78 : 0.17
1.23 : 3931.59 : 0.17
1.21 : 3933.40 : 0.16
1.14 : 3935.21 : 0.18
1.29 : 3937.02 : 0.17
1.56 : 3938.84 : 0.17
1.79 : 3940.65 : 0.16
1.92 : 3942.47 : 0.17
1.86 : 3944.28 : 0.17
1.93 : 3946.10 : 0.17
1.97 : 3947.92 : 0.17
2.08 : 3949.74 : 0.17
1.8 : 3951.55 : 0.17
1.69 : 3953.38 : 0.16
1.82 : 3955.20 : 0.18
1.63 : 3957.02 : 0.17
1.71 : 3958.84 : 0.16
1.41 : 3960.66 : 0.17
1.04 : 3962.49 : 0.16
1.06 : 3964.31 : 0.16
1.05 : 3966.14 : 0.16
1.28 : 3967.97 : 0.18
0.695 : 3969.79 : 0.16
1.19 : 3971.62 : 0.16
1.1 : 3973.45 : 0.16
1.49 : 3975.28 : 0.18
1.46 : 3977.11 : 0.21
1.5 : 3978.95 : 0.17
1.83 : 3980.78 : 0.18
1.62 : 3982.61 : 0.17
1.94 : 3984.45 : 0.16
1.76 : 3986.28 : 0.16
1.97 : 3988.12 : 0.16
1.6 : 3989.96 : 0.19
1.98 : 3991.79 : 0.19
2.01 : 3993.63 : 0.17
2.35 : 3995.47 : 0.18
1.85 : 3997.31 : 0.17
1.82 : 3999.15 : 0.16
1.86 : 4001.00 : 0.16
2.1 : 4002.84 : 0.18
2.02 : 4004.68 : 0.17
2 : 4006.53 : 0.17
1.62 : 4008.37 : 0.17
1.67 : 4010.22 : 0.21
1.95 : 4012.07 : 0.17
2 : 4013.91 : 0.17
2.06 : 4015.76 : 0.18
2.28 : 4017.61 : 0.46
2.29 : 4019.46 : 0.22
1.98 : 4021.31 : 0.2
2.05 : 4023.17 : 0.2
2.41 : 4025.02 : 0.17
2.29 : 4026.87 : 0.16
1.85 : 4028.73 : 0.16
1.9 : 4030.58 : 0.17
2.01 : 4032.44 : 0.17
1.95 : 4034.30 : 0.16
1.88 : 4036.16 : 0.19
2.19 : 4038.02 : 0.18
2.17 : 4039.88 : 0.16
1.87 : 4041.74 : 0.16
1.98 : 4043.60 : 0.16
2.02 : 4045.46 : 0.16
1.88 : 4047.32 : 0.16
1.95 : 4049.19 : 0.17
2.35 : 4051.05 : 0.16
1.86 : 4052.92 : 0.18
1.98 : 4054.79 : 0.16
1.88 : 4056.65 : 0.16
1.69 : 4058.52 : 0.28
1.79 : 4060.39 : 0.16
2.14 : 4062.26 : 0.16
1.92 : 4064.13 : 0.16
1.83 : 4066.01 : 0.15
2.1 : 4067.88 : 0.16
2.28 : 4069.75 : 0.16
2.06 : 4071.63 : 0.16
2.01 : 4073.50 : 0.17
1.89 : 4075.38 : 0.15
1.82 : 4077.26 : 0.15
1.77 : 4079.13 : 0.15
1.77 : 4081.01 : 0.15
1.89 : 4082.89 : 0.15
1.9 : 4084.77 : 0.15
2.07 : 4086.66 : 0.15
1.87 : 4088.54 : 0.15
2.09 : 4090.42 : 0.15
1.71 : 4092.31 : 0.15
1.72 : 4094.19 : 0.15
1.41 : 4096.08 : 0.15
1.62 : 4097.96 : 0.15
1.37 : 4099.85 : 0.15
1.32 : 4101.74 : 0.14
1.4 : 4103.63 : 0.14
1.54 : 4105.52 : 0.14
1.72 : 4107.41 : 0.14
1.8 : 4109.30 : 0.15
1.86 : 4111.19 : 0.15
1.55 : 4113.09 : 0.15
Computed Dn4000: 1.3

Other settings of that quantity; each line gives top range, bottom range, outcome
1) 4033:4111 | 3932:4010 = 1.19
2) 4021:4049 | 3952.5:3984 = 1.50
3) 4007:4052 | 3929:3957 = 1.29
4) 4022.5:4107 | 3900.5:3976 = 1.29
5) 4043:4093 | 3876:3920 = 1.36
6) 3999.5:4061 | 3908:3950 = 1.28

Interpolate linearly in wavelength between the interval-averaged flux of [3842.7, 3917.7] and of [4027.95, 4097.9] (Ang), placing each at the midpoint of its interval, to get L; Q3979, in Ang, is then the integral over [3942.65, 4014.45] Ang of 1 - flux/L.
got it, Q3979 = 4.1 Ang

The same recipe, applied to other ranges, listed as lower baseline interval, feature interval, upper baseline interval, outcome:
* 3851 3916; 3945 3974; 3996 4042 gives 5.7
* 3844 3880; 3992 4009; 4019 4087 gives -0.5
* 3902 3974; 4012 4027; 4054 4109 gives -3.9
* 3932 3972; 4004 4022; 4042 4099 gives -2.9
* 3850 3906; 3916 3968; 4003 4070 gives 5.7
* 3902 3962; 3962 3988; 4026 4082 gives 5.7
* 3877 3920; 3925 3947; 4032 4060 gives 2.0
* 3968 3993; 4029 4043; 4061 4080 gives -1.4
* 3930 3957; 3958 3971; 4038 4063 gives 4.1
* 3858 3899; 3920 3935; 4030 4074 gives 1.9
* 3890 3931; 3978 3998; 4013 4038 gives 0.7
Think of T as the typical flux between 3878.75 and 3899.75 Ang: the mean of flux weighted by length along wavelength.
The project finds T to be 1.38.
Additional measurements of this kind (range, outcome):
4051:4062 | 1.9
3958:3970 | 1.2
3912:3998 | 1.59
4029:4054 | 2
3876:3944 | 1.54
